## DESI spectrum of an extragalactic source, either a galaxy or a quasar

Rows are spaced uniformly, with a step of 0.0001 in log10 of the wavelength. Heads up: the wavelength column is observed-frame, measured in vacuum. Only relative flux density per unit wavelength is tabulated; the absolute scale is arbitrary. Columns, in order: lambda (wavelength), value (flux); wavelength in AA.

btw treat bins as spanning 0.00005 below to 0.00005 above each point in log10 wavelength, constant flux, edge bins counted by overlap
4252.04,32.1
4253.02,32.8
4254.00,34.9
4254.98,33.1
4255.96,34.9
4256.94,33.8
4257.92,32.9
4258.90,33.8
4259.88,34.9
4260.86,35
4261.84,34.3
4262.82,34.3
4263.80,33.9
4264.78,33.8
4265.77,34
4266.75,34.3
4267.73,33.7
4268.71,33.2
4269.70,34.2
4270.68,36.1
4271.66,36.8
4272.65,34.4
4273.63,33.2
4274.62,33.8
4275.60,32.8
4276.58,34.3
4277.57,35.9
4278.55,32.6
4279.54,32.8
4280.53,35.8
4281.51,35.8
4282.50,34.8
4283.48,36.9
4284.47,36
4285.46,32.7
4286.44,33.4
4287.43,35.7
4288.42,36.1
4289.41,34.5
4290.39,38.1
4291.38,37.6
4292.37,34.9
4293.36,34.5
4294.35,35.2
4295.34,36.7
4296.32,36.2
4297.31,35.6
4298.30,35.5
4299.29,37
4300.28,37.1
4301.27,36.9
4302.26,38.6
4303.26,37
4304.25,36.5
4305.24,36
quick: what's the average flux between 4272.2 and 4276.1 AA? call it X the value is 33.6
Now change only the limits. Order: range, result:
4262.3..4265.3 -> 34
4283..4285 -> 36.3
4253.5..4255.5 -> 34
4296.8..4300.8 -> 36.3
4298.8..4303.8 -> 37.3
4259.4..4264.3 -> 34.5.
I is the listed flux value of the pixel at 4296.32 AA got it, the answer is 36.2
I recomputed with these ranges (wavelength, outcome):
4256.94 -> 33.8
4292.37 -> 34.9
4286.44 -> 33.4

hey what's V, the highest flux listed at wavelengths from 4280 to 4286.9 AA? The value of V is 36.9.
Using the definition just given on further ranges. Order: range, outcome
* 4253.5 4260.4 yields 34.9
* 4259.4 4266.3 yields 35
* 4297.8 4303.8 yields 38.6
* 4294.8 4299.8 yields 37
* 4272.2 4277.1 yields 34.4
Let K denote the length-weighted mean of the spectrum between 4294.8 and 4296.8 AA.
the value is 36.6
